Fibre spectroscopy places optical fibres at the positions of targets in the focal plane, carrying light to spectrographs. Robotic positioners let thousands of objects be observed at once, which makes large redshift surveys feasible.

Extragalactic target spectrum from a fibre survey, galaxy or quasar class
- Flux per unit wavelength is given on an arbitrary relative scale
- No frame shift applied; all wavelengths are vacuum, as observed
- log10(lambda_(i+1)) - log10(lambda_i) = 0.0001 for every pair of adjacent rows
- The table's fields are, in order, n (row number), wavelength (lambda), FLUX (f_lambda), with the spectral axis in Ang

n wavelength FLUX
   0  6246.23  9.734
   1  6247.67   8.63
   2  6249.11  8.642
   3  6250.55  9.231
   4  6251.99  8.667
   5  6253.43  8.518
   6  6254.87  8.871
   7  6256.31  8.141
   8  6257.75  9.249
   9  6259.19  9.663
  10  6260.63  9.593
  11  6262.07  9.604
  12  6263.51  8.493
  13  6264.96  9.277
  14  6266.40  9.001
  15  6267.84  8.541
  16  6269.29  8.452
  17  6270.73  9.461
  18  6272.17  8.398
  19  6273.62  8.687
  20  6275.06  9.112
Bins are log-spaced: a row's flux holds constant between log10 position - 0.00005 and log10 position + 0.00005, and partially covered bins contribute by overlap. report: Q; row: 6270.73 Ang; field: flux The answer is 9.461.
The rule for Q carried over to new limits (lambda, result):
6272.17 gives 8.398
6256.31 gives 8.141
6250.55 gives 9.231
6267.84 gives 8.541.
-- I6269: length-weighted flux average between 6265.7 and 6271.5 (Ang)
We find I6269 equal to 8.87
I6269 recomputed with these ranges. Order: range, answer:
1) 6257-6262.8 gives 9.53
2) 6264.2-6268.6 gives 8.92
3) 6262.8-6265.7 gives 8.87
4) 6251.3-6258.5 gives 8.7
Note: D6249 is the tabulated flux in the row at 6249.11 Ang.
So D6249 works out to 8.642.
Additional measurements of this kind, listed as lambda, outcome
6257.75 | 9.249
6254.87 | 8.871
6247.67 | 8.63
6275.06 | 9.112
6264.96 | 9.277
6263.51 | 8.493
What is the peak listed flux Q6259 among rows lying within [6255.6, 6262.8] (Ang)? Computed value 9.663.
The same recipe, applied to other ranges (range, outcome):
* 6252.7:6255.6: 8.871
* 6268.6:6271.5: 9.461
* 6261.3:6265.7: 9.604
